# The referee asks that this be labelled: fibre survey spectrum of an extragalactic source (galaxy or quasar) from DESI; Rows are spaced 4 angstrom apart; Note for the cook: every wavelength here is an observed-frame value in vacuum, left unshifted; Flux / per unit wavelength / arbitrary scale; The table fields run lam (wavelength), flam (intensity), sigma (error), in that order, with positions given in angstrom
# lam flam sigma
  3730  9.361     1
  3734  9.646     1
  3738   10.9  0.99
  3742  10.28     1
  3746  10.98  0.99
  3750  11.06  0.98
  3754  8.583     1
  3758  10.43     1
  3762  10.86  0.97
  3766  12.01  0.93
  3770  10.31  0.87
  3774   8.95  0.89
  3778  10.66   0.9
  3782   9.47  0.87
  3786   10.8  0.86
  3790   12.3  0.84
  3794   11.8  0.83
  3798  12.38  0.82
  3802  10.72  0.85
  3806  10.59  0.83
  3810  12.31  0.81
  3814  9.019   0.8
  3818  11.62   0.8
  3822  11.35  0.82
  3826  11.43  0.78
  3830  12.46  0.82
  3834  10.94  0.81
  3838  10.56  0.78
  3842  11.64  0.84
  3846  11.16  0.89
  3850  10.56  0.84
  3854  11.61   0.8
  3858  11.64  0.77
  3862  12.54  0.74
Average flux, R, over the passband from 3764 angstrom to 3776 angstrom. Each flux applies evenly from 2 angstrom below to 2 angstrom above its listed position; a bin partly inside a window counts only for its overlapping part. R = 10.4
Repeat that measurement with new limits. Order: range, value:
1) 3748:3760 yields 10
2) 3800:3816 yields 10.7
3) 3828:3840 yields 11.3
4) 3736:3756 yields 10.4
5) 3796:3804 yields 11.6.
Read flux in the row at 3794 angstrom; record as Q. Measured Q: 11.8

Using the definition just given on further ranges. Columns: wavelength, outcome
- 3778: 10.66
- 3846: 11.16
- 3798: 12.38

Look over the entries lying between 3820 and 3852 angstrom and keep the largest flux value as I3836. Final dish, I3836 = 12.46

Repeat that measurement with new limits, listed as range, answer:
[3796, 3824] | 12.38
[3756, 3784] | 12.01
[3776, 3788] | 10.8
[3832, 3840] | 10.94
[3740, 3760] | 11.06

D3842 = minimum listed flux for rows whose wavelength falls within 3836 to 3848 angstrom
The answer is 10.56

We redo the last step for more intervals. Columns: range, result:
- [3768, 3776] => 8.95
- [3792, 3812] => 10.59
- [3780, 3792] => 9.47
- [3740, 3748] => 10.28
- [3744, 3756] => 8.583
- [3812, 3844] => 9.019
